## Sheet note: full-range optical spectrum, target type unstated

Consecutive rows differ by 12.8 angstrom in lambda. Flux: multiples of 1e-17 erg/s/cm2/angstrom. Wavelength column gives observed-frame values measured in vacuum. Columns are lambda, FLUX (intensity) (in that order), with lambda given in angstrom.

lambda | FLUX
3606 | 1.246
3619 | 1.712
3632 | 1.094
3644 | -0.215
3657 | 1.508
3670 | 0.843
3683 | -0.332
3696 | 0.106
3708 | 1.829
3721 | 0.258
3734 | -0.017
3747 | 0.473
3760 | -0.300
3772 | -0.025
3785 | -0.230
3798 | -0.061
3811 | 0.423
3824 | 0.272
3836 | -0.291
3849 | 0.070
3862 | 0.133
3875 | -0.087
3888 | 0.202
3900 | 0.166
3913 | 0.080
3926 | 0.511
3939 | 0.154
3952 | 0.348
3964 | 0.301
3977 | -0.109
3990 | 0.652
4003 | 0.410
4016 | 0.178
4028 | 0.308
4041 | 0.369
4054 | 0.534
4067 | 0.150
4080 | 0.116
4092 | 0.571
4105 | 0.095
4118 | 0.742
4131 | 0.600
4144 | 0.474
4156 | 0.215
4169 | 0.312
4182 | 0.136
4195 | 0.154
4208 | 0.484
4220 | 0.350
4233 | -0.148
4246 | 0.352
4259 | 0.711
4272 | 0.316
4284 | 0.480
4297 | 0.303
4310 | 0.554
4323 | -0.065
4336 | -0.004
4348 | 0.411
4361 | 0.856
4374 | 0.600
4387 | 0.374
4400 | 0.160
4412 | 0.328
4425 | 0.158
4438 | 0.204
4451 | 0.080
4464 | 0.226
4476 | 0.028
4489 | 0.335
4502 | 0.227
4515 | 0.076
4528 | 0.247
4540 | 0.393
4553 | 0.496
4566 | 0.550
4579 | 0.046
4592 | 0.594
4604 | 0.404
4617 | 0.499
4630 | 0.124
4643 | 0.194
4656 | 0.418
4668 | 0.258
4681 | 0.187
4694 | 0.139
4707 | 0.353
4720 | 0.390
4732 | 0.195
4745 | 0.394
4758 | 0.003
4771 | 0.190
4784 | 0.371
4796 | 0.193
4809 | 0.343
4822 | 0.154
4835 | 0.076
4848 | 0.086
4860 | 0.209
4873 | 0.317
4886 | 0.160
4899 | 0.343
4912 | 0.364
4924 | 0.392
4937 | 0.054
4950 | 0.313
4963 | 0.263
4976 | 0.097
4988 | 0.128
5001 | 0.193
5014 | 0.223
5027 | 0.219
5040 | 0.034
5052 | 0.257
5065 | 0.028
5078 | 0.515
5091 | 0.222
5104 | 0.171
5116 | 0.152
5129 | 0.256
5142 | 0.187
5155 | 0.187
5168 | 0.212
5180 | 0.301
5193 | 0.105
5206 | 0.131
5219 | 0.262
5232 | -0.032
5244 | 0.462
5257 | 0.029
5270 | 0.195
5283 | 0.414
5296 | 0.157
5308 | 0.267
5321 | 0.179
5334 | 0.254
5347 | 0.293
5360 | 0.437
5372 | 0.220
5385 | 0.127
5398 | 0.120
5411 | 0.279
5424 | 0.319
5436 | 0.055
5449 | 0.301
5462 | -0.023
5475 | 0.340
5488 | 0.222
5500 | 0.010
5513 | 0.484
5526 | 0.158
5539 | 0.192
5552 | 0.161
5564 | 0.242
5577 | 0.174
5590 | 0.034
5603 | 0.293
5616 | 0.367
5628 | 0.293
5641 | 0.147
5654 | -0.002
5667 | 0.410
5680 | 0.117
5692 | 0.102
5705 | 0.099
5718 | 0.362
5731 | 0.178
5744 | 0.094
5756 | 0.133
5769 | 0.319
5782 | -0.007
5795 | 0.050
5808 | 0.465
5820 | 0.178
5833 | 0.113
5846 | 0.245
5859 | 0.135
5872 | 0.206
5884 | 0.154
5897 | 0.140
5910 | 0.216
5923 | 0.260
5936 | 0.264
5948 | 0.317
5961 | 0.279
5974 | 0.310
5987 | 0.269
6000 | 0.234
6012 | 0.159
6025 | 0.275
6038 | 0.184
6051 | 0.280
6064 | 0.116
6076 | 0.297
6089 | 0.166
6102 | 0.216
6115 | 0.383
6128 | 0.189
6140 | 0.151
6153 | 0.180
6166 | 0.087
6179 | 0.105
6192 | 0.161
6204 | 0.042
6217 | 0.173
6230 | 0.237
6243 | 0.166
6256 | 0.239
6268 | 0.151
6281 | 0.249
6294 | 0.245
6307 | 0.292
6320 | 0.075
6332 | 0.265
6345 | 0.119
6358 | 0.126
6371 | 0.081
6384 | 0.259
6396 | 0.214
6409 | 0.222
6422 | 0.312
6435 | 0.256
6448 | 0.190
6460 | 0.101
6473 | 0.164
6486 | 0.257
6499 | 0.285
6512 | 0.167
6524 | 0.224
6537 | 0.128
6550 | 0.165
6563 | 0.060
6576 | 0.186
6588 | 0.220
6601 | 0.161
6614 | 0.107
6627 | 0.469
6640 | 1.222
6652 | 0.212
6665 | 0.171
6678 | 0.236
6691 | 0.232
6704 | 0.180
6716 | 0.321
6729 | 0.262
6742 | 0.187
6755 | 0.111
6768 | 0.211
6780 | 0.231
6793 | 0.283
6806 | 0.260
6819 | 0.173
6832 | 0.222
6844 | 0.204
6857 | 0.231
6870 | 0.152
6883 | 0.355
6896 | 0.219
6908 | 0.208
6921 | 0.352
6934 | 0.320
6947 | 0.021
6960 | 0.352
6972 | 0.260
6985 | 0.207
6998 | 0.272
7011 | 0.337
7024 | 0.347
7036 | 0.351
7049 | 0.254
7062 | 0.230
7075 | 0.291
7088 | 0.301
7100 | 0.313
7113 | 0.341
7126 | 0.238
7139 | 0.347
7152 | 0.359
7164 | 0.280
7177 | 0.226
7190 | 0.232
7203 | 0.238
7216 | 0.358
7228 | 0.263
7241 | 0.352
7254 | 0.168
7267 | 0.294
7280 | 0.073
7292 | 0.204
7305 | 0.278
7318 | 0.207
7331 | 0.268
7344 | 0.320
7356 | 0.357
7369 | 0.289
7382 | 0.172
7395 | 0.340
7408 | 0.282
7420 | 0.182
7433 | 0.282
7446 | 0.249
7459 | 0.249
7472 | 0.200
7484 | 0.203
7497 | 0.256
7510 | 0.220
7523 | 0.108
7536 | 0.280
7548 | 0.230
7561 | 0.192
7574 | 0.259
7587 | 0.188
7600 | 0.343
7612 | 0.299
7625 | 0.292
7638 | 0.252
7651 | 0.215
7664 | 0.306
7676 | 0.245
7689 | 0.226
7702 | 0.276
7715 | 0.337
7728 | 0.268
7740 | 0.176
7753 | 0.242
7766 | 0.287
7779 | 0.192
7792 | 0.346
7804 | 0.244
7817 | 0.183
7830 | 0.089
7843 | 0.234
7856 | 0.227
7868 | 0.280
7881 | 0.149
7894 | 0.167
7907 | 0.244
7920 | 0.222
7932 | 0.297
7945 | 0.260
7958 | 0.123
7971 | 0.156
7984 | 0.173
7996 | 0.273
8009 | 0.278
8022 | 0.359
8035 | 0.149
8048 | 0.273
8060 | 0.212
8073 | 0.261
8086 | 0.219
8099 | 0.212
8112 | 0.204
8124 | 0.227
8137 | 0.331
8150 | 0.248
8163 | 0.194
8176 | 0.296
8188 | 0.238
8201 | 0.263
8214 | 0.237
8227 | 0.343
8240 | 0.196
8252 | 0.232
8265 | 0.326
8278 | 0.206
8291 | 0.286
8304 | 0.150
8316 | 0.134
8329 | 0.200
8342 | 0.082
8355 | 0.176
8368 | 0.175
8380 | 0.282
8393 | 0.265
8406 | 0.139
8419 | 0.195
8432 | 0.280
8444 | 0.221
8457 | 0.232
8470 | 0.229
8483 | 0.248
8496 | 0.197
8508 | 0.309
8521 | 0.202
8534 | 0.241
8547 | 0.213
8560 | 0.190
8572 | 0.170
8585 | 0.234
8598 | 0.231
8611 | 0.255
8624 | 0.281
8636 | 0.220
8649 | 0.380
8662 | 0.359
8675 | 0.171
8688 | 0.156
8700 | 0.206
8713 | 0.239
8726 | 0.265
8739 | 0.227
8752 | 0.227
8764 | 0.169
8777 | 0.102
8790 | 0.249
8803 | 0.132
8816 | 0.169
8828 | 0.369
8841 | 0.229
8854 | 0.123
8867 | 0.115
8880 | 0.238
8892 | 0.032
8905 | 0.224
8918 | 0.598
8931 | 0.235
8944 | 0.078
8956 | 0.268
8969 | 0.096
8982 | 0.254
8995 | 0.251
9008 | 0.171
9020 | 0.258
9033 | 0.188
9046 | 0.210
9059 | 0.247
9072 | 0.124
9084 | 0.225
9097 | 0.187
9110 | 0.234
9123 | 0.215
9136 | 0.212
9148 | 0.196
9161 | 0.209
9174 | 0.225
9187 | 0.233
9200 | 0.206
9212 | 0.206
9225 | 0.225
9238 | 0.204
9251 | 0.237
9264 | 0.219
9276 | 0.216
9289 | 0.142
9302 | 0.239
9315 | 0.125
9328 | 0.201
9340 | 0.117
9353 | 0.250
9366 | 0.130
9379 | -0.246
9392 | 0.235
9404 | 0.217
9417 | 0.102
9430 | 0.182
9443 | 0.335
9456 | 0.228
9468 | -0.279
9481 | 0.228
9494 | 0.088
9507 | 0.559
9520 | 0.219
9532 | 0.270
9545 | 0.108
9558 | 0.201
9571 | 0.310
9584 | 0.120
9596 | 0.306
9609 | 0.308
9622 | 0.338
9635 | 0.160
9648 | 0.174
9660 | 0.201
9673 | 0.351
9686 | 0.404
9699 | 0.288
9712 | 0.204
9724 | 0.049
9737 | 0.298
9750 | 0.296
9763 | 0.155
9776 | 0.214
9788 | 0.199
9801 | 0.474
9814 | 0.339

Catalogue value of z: 0.78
